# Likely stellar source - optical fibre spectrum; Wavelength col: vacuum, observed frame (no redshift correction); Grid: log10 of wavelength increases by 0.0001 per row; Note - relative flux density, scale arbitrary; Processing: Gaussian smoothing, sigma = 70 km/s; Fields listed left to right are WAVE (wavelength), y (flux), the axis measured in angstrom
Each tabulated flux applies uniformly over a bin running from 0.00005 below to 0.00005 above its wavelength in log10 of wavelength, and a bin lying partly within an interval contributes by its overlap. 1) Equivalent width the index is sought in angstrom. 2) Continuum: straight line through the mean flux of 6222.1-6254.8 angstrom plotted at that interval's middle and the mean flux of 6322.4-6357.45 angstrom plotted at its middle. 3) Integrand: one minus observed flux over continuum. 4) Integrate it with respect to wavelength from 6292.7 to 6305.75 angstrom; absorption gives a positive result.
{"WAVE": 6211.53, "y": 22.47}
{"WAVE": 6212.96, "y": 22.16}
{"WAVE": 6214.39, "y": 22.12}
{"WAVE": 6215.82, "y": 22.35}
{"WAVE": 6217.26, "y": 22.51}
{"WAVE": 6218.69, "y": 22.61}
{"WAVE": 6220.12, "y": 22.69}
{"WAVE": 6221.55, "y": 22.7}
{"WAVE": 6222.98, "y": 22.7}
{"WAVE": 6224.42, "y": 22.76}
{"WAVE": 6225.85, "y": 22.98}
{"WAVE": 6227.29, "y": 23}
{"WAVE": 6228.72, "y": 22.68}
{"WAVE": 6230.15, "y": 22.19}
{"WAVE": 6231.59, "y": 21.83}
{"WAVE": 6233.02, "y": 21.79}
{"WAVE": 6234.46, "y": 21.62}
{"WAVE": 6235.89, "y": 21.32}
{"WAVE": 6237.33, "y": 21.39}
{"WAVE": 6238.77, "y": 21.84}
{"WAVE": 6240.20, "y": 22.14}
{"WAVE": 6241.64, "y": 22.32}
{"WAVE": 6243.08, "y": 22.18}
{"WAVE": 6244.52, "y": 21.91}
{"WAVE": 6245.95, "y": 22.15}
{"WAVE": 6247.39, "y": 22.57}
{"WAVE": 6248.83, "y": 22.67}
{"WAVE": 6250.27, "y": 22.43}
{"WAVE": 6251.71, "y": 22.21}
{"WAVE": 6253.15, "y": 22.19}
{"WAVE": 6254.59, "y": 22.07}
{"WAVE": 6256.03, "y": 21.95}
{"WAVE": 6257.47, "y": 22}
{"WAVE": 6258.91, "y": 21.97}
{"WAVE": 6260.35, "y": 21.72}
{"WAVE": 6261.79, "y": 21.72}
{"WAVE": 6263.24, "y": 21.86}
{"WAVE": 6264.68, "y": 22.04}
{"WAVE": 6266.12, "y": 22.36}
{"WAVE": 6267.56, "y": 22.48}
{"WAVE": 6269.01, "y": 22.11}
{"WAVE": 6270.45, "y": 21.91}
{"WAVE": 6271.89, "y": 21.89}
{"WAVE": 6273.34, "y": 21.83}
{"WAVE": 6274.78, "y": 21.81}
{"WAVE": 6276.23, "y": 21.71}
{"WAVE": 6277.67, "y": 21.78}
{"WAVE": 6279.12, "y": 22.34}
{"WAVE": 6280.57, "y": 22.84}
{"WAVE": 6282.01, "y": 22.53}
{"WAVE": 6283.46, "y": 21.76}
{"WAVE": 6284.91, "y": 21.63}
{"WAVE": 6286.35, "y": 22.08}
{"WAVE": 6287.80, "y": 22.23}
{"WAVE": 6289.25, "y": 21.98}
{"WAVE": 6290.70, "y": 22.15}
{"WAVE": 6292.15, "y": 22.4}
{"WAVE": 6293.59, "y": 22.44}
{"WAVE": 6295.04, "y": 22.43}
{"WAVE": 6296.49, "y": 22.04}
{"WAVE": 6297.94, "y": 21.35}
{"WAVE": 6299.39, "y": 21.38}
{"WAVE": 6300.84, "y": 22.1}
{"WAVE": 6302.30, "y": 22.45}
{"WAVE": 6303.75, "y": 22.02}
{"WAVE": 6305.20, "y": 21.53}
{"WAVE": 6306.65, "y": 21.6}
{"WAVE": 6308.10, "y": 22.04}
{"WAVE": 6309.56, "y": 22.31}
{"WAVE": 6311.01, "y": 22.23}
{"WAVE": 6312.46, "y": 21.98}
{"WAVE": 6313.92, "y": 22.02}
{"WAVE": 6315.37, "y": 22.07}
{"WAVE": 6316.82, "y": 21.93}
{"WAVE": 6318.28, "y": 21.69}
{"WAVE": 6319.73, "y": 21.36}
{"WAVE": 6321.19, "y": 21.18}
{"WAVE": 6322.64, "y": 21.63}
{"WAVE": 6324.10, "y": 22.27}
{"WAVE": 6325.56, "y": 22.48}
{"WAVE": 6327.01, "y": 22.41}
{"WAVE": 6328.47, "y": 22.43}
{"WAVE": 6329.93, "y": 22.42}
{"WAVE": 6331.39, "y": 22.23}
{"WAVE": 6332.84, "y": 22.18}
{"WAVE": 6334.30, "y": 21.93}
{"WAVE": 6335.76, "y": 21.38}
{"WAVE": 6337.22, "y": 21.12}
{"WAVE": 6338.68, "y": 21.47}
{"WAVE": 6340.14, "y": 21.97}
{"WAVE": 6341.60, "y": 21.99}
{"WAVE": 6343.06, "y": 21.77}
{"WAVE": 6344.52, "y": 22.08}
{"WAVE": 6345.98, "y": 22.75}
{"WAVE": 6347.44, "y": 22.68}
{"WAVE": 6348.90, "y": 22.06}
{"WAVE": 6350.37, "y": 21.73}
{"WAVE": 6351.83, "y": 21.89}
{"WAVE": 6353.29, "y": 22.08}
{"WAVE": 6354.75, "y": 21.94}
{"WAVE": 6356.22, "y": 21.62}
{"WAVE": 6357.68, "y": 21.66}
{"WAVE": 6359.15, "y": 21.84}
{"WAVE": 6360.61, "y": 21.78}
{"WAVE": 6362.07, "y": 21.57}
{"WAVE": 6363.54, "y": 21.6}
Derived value 0.07 angstrom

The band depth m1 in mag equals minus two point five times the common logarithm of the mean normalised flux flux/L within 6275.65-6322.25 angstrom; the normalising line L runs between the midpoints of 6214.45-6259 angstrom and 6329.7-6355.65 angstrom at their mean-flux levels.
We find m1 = 0.00 mag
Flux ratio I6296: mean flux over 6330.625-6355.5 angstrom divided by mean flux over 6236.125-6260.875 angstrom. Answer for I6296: 0.99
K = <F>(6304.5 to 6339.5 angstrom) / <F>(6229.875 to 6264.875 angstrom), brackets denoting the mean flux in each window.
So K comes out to 1.0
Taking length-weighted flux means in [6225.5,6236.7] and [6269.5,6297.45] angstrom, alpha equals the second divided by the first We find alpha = 1.00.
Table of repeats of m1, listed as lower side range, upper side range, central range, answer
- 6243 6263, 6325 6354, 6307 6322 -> 0.01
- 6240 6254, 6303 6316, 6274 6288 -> 0.00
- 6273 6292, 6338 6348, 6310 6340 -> 0.01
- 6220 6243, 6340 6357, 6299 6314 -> 0.01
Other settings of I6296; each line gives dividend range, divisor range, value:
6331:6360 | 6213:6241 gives 0.98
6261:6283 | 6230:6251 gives 1.00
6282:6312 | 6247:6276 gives 1.00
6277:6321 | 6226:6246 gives 1.00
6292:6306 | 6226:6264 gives 1.00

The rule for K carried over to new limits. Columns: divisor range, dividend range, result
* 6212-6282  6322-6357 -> 0.99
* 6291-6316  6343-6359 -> 1.00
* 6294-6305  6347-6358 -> 1.00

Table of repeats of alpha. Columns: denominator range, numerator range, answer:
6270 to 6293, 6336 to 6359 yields 0.99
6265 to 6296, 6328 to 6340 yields 0.99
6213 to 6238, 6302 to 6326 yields 0.98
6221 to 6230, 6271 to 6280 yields 0.96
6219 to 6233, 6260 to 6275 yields 0.97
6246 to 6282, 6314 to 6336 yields 0.99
